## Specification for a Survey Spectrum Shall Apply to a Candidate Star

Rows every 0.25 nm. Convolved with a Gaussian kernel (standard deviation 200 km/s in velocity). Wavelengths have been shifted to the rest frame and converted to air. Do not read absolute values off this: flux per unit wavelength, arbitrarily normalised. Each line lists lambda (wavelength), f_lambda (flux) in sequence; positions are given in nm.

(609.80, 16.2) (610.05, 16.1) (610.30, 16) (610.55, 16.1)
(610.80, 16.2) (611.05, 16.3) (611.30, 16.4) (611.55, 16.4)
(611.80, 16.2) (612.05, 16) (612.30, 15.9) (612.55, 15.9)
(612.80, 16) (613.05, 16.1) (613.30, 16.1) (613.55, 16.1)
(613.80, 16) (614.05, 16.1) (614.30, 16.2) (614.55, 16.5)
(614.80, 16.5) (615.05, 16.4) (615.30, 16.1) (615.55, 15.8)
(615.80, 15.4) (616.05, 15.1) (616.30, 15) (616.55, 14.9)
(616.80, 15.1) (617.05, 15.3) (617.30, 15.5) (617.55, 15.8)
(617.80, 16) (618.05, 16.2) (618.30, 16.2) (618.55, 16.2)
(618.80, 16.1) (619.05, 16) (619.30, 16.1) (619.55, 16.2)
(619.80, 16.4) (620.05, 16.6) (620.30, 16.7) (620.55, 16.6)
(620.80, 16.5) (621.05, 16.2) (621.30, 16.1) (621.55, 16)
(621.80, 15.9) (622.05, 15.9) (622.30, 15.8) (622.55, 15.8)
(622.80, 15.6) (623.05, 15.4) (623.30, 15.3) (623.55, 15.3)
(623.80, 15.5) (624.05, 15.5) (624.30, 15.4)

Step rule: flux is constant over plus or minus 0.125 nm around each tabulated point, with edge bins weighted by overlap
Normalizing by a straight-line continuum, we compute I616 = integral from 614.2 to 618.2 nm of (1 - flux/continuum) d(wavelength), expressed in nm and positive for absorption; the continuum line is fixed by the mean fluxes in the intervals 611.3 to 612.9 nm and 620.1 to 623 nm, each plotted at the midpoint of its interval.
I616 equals 0.09 nm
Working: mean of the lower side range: 16.1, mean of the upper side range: 16.1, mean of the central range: 15.7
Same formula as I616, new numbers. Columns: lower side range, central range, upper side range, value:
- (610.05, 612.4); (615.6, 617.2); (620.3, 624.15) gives 0.08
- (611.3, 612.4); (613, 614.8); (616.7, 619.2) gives -0.01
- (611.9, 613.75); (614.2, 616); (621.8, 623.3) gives -0.02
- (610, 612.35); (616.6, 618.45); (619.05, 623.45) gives 0.05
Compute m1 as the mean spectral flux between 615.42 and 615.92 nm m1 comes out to 15.6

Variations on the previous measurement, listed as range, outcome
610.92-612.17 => 16.3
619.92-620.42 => 16.6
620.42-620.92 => 16.6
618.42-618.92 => 16.2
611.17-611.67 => 16.4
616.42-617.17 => 15.1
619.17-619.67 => 16.1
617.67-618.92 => 16.1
